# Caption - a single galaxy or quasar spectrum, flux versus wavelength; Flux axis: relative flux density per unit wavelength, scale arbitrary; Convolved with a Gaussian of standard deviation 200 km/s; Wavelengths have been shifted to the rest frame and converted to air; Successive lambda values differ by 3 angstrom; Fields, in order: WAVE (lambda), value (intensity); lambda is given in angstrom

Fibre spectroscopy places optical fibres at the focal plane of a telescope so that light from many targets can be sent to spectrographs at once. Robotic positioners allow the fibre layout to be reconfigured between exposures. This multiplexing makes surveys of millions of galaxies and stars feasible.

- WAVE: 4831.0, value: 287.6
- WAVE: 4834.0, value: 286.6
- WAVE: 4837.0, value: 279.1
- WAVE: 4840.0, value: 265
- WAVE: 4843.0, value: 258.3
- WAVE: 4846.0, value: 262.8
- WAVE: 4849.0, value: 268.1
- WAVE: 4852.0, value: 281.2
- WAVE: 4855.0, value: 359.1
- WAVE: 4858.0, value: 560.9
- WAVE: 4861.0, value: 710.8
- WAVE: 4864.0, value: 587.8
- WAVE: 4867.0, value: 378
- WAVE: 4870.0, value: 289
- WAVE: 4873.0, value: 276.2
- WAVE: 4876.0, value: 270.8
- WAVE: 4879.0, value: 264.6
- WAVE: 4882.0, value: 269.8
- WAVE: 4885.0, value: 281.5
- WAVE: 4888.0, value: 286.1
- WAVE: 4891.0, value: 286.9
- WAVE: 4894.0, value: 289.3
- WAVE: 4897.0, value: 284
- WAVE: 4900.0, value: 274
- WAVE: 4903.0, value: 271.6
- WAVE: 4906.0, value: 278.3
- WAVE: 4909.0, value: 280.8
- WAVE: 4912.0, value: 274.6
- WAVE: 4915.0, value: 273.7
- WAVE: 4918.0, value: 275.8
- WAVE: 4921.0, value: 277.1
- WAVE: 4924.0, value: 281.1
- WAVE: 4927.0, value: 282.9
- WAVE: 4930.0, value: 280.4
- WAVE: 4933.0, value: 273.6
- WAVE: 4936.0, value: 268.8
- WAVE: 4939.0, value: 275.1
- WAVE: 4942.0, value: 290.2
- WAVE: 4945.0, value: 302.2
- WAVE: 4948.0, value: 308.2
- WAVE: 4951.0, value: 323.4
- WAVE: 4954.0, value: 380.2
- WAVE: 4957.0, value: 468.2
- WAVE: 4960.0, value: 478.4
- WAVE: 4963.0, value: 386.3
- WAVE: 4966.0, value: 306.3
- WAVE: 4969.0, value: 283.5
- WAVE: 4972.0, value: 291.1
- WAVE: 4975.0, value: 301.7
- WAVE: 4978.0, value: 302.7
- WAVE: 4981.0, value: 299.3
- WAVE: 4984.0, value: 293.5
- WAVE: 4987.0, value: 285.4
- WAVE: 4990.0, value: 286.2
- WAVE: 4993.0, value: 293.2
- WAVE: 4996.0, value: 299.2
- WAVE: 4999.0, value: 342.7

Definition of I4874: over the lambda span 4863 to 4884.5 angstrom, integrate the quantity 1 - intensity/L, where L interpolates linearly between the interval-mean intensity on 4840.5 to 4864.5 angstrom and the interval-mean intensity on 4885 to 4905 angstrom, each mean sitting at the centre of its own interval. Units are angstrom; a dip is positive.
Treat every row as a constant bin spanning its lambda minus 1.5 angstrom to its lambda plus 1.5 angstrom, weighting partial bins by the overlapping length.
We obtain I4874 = 1.1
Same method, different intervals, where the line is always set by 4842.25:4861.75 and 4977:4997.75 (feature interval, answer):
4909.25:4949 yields 5.9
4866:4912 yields 9.2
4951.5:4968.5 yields -4.4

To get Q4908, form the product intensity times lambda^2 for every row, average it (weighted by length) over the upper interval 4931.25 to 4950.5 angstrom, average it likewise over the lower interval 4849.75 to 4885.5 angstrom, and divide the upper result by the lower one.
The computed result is 0.79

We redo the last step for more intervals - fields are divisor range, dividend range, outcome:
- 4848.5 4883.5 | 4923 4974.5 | 0.88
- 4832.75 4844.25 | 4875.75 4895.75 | 1.04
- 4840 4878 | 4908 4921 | 0.76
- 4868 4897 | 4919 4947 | 1.02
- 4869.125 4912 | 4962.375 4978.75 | 1.14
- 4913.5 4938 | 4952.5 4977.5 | 1.32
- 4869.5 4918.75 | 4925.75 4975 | 1.20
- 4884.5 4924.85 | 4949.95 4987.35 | 1.25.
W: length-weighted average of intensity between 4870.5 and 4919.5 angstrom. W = 278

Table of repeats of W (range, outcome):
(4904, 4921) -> 277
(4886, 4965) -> 306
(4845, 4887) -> 362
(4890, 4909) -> 281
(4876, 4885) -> 270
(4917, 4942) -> 278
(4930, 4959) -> 322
